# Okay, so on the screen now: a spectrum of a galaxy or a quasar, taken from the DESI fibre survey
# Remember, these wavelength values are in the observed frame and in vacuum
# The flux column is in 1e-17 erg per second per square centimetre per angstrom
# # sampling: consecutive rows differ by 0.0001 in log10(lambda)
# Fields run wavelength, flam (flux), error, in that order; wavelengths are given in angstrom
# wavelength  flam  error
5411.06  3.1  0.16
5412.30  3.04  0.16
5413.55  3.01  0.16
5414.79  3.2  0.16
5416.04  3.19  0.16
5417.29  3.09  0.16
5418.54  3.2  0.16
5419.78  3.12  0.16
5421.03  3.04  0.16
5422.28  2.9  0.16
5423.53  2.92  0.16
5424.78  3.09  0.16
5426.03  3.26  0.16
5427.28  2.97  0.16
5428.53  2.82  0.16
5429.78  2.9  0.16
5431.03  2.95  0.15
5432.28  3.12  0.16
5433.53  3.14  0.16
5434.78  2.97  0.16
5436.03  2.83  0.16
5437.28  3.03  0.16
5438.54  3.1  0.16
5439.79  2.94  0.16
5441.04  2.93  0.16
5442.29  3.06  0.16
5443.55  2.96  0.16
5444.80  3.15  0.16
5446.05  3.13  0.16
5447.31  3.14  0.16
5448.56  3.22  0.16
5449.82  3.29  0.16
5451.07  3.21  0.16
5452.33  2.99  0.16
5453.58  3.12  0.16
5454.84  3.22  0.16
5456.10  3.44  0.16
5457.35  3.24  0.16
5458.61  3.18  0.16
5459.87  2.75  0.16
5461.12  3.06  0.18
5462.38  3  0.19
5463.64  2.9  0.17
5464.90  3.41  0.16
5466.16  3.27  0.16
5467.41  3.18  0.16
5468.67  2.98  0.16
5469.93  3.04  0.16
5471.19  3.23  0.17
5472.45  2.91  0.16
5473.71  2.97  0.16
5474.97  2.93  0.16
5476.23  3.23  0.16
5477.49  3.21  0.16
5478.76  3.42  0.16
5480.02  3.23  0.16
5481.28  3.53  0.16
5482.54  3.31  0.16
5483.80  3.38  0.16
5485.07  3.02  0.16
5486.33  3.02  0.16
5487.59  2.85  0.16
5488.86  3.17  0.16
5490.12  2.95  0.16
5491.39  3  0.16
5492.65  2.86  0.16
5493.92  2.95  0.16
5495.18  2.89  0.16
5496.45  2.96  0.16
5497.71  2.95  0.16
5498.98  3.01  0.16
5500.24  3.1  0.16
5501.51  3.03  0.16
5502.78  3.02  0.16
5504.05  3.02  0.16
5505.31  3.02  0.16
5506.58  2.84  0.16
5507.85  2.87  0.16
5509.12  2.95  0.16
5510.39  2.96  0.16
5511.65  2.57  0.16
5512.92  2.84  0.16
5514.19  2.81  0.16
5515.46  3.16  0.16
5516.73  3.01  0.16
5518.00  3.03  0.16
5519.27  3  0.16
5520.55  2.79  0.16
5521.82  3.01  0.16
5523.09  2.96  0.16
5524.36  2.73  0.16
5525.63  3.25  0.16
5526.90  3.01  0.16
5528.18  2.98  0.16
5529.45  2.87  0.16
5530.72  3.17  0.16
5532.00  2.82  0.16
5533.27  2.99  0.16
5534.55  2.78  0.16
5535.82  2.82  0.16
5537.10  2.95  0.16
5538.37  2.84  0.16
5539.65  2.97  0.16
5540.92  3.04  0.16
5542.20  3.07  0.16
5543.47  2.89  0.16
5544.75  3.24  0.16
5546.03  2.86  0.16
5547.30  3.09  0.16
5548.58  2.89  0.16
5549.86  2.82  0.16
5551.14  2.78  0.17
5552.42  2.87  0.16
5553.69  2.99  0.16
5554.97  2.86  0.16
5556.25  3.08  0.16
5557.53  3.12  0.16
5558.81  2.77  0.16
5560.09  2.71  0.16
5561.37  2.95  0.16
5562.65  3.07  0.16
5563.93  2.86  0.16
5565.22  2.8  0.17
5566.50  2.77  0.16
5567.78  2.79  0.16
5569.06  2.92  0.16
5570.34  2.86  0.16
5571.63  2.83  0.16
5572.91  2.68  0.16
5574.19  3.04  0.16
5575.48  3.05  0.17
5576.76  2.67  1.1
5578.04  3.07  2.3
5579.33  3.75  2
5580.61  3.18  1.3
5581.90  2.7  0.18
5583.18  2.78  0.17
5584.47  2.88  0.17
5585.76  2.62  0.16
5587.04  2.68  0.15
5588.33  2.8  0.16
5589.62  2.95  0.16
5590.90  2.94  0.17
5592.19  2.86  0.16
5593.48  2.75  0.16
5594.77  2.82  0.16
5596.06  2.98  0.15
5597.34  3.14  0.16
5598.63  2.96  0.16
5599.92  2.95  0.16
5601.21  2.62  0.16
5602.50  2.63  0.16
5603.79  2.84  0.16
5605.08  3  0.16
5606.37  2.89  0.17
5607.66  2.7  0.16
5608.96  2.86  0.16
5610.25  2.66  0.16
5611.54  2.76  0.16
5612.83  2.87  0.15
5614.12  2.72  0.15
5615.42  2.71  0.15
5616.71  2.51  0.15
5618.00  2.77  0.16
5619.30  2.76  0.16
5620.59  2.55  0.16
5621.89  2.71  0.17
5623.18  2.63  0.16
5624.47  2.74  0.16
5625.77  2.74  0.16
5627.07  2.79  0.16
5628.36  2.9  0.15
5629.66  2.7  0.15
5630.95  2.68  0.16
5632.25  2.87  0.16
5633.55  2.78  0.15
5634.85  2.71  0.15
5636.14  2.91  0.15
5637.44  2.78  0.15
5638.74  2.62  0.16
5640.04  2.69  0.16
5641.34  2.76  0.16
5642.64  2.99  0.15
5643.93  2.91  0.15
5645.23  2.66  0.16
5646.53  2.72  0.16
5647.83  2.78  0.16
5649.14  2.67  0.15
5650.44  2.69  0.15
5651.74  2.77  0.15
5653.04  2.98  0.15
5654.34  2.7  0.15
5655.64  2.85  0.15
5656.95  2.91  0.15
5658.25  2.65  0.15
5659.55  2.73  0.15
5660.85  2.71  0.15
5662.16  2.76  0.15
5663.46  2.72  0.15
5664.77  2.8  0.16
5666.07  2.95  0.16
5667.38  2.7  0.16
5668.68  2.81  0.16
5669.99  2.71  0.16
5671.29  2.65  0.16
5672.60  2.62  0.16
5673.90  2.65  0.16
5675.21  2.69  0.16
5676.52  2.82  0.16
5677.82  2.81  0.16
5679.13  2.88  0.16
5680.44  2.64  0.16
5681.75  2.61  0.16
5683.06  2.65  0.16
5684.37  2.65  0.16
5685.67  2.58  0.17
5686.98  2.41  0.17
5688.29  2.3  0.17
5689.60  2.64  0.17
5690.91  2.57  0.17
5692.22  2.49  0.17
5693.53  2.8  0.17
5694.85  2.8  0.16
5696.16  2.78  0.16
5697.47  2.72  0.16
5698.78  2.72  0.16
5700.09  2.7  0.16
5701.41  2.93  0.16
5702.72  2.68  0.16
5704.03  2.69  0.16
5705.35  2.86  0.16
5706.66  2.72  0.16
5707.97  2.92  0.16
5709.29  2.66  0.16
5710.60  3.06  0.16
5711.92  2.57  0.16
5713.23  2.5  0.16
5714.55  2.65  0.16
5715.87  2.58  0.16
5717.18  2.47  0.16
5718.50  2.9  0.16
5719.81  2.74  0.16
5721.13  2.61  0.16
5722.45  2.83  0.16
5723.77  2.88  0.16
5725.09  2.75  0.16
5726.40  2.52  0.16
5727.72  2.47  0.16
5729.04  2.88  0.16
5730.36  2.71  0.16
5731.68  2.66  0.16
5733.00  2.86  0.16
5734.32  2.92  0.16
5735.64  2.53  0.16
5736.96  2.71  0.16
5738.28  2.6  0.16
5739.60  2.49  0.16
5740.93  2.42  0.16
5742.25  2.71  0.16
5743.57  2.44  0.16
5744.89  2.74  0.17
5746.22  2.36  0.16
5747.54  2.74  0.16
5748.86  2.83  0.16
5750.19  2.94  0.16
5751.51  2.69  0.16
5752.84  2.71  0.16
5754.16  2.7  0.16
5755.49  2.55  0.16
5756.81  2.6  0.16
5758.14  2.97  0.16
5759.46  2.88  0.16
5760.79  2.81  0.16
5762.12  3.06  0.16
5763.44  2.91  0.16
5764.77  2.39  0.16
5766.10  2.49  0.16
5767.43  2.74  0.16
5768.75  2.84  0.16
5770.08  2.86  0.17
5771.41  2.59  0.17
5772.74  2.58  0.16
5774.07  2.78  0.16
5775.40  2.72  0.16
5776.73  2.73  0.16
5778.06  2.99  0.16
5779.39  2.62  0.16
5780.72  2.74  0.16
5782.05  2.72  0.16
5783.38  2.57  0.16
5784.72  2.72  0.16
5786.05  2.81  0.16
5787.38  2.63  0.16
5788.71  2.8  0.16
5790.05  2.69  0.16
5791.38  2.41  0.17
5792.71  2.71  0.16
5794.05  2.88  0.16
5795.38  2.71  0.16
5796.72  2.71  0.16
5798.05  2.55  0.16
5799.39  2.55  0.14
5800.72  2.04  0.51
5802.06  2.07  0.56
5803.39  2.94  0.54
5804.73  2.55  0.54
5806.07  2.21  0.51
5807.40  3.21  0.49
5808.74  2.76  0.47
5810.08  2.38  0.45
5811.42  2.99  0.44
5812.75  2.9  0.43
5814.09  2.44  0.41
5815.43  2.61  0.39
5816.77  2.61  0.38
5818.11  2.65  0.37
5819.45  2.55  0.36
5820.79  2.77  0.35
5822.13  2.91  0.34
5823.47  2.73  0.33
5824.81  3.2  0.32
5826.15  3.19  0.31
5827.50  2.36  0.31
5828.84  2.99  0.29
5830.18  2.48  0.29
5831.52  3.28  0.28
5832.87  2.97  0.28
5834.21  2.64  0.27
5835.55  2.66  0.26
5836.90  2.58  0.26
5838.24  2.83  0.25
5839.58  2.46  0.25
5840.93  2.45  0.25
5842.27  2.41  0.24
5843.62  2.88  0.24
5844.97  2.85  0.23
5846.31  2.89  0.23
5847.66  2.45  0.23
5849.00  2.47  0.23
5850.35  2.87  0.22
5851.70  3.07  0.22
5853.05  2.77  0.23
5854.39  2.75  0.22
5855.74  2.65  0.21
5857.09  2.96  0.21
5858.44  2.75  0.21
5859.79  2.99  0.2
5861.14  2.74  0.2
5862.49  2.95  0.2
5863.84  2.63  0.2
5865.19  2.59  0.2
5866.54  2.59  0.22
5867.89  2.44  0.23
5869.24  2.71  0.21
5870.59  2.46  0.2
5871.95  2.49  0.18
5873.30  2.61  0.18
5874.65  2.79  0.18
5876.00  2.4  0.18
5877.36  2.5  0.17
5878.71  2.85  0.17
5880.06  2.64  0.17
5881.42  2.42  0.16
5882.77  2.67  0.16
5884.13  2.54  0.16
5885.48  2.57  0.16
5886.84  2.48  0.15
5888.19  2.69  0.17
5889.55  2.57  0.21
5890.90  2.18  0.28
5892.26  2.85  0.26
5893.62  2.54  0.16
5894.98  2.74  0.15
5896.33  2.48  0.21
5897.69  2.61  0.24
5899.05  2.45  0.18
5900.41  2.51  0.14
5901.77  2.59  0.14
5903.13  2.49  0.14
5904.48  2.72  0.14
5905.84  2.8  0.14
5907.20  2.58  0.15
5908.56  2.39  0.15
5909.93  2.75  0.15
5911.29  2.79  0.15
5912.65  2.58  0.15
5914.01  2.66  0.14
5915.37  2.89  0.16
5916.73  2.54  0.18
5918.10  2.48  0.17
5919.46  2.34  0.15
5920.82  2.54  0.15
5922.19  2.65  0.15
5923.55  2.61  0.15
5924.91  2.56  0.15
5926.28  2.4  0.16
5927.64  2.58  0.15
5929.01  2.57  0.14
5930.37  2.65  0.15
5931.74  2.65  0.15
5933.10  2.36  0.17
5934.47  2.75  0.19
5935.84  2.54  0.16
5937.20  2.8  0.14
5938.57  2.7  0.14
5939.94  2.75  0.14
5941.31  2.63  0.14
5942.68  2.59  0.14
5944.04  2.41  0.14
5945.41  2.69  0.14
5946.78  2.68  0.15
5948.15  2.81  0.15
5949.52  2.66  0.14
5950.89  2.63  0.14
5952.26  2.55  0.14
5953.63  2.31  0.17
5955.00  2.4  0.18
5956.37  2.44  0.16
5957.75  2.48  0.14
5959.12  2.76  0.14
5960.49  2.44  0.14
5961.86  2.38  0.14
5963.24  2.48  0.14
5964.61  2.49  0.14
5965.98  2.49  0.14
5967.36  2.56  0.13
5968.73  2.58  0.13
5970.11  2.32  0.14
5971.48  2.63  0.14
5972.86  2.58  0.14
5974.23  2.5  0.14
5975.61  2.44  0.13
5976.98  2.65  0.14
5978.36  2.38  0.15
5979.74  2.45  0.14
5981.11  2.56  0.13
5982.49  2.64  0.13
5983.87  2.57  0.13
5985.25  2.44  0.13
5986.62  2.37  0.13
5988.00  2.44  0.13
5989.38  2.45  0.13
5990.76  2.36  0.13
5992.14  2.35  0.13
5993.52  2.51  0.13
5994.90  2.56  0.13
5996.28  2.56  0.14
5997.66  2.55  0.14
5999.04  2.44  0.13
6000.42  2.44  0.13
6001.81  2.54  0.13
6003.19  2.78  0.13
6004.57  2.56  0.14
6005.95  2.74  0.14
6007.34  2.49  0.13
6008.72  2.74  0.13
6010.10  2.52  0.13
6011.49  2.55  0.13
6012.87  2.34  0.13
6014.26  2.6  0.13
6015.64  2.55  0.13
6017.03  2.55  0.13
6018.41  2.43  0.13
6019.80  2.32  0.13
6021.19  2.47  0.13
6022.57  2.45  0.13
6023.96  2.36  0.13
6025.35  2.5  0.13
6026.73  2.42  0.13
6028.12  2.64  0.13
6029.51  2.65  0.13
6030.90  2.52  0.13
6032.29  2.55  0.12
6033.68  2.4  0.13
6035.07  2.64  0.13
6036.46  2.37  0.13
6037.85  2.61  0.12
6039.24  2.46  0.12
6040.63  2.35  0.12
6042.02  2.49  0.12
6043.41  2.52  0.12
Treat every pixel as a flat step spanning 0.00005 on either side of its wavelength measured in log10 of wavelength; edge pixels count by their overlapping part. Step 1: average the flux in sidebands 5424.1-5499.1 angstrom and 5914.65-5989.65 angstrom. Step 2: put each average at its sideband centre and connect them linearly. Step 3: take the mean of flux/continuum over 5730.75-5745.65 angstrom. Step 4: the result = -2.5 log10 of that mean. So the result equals 0.06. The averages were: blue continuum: 3.08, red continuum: 2.55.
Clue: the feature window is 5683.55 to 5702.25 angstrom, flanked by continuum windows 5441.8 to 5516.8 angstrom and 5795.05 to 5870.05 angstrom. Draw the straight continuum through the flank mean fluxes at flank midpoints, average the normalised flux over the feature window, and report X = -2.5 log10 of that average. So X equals 0.08 mag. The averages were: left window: 3.07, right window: 2.7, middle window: 2.65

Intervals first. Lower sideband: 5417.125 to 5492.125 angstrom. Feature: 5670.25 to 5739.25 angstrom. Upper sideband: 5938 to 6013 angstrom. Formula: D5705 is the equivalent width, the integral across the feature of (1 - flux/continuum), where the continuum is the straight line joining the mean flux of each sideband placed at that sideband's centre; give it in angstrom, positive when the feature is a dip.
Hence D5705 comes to 3.2 angstrom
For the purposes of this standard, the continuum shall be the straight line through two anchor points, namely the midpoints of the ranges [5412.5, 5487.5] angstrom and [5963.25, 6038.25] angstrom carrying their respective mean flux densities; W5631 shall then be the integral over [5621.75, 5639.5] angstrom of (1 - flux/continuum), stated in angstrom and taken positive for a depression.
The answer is 0.9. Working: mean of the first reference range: 3.1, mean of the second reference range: 2.51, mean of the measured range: 2.76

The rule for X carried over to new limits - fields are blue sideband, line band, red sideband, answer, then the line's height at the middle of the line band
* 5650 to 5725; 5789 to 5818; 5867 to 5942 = 0.01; 2.65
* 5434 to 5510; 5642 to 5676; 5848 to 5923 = 0.04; 2.87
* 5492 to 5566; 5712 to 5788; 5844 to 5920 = 0.02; 2.75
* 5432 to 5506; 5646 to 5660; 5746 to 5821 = 0.03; 2.85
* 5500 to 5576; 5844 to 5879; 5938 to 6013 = -0.03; 2.64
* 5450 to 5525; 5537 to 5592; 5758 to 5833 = 0.02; 2.96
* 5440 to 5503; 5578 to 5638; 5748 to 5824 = 0.04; 2.92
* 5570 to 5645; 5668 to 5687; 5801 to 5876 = 0.04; 2.79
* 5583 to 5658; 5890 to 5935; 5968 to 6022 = 0.00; 2.57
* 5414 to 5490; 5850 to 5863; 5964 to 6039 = -0.07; 2.67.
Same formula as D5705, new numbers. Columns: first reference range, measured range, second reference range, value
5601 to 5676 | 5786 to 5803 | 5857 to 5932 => 0.55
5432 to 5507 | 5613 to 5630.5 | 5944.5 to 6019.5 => 1.22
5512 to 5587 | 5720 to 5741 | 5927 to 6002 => 0.55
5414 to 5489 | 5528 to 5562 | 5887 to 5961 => 0.75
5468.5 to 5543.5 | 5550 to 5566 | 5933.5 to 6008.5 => 0.28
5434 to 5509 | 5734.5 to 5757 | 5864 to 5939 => 1.02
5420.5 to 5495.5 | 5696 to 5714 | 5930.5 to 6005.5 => 0.45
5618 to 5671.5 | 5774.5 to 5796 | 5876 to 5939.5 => -0.37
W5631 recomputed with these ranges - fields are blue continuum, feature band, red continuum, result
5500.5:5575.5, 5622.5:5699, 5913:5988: 2.4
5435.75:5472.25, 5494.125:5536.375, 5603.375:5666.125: 0.6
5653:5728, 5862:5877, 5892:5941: 0.2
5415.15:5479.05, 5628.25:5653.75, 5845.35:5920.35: 1.0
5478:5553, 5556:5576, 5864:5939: 0.3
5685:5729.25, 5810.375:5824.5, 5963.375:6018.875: -0.5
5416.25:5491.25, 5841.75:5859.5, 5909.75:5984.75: -0.6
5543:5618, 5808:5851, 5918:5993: -1.2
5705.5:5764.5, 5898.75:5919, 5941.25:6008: -0.3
